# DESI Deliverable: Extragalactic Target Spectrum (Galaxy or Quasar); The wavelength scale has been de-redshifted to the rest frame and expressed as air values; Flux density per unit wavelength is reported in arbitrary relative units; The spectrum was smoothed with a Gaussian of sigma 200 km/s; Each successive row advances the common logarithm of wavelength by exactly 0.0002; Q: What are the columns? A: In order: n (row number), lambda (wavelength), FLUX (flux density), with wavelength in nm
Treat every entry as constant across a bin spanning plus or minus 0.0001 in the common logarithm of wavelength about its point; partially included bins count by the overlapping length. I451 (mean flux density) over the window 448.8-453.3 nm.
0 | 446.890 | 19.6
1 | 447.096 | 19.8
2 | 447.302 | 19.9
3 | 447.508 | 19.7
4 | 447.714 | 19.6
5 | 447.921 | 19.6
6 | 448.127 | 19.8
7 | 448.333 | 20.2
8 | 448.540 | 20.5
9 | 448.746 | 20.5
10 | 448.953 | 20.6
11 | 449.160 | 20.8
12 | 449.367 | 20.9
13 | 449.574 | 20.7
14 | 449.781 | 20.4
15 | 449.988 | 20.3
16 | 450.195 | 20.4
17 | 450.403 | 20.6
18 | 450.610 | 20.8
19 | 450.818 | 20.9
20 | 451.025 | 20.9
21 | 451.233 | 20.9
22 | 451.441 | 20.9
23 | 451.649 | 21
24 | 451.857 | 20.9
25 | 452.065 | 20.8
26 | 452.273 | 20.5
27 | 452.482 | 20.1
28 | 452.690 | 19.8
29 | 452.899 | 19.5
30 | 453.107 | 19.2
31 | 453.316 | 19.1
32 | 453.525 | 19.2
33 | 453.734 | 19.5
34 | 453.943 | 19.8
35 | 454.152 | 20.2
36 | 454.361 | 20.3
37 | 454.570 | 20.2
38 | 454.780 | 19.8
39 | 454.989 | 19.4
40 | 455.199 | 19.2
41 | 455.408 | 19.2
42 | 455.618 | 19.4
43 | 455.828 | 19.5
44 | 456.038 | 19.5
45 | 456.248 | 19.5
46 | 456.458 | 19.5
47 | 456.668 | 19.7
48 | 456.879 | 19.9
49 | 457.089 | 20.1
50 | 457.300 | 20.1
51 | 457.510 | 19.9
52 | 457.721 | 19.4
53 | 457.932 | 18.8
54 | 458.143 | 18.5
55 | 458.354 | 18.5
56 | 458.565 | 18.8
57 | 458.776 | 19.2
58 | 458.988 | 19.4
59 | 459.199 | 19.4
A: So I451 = 20.5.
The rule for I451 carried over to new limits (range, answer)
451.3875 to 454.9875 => 20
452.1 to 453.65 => 19.7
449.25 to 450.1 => 20.6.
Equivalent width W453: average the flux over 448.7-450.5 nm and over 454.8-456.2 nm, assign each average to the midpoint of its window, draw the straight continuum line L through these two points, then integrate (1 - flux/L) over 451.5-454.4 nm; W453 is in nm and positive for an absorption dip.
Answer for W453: -0.01 nm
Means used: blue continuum 20.6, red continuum 19.4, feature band 20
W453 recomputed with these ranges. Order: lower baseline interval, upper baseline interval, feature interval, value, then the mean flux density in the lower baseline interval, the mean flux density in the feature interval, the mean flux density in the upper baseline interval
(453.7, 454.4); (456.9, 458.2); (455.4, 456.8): 0.015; 20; 19.5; 19.5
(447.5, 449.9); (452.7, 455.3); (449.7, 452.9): -0.098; 20.3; 20.6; 19.6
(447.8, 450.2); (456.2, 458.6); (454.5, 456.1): 0.011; 20.4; 19.5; 19.4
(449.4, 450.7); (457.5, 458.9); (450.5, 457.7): -0.078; 20.6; 20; 18.9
